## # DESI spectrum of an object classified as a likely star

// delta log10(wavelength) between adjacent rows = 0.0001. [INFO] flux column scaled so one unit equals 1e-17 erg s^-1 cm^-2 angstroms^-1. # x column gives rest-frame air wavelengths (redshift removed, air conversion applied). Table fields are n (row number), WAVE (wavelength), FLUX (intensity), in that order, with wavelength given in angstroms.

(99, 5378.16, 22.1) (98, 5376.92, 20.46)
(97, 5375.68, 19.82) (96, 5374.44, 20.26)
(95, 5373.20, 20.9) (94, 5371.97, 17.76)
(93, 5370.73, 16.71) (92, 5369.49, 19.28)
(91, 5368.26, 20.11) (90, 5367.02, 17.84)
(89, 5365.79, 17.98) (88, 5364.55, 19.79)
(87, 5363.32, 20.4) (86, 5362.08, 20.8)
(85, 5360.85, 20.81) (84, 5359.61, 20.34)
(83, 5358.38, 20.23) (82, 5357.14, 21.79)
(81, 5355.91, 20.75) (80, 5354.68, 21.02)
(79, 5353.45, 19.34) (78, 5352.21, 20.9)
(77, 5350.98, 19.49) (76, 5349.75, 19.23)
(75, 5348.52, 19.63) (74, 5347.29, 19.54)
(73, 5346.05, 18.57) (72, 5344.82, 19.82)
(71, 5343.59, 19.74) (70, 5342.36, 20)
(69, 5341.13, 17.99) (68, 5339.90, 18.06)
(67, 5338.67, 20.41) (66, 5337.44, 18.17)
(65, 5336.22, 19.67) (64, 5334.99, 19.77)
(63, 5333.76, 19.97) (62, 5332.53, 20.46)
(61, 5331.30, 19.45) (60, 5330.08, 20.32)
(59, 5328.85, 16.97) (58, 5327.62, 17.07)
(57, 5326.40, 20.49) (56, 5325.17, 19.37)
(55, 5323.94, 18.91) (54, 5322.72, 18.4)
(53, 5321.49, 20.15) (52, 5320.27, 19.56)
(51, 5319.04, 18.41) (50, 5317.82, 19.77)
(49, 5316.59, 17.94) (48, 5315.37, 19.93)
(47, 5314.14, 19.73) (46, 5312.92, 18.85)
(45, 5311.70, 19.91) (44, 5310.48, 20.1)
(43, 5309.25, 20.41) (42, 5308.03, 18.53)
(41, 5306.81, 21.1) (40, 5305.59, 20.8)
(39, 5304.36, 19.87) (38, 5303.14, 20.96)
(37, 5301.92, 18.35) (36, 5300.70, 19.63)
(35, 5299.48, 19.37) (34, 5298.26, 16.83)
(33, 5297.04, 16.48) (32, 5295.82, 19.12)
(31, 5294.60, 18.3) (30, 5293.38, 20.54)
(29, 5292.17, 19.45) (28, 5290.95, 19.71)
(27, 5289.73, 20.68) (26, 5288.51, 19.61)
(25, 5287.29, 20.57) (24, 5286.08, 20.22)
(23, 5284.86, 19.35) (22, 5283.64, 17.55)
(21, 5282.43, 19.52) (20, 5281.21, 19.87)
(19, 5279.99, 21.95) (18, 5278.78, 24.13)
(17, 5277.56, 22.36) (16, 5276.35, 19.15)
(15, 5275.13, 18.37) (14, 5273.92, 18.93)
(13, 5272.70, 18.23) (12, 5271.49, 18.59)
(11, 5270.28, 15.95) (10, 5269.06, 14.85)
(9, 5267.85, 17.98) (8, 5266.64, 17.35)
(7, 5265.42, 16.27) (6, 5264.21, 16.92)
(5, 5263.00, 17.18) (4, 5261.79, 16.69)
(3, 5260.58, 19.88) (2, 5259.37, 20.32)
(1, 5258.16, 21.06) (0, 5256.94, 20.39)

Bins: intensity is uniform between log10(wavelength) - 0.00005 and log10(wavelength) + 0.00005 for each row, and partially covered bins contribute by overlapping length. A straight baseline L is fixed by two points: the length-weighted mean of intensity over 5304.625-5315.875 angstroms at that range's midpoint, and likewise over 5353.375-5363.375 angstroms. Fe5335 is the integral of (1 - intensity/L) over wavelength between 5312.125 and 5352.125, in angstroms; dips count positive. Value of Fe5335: 2.0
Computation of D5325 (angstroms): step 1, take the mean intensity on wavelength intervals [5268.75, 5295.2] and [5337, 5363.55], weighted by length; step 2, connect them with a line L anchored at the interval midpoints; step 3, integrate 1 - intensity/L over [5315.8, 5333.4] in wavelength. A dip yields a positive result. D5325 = 0.5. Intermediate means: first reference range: 19.5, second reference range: 19.9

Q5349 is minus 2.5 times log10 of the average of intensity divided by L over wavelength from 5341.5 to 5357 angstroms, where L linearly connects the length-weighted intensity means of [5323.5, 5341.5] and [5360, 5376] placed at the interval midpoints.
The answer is -0.033 mag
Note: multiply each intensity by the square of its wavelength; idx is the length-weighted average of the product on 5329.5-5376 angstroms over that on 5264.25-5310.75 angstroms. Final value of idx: 1.05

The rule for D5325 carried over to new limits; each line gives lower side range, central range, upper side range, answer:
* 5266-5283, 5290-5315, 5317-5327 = -0.3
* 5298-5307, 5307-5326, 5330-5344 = 0.2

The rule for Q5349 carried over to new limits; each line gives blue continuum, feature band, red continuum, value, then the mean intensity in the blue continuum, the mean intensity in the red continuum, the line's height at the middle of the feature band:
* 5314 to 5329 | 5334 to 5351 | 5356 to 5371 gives 0.01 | 19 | 19.8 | 19.4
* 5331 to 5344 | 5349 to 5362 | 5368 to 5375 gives -0.06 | 19.4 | 19.1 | 19.3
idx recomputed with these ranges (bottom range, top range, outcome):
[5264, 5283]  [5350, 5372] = 1.09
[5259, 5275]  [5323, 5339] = 1.12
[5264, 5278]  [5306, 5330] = 1.10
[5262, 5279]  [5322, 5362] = 1.11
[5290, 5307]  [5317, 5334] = 1.00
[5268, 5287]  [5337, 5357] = 1.04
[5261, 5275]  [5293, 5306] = 1.12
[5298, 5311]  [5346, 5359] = 1.04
